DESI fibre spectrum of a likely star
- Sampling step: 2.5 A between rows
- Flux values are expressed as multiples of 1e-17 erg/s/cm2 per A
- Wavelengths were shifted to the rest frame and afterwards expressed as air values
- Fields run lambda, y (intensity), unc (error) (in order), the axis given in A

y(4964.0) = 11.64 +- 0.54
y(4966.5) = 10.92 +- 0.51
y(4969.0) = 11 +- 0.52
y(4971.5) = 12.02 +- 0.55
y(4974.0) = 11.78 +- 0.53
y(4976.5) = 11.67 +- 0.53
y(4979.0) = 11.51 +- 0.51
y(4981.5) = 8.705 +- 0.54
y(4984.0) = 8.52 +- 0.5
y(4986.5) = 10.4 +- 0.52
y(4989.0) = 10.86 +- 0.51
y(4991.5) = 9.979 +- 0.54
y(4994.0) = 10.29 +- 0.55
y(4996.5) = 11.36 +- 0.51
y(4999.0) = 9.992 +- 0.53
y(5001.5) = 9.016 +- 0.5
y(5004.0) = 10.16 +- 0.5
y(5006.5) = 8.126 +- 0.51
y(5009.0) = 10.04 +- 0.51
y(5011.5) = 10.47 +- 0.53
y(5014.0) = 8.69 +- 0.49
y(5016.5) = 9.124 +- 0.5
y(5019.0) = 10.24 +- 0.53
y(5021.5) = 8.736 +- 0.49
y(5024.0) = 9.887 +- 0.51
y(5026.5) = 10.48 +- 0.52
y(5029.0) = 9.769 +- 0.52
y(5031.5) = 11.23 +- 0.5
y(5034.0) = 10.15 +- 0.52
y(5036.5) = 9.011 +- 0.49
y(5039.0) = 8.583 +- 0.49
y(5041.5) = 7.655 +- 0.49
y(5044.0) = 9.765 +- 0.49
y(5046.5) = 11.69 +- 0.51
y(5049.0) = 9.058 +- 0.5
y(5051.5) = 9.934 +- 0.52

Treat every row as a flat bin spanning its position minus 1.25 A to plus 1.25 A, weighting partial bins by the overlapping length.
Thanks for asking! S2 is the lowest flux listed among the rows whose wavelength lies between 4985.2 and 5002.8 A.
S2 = 9.016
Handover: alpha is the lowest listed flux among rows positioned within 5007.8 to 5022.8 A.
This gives 8.69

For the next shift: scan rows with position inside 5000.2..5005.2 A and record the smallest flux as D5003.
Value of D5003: 9.016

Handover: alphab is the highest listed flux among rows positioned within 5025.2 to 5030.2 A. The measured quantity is 10.48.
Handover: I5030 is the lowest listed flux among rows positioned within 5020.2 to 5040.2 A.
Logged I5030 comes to 8.583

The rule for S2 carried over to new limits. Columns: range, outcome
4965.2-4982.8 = 8.705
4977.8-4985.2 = 8.52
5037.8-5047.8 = 7.655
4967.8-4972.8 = 11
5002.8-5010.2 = 8.126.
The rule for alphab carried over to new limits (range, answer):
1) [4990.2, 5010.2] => 11.36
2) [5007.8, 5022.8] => 10.47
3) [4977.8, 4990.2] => 11.51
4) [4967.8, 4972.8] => 12.02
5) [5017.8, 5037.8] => 11.23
